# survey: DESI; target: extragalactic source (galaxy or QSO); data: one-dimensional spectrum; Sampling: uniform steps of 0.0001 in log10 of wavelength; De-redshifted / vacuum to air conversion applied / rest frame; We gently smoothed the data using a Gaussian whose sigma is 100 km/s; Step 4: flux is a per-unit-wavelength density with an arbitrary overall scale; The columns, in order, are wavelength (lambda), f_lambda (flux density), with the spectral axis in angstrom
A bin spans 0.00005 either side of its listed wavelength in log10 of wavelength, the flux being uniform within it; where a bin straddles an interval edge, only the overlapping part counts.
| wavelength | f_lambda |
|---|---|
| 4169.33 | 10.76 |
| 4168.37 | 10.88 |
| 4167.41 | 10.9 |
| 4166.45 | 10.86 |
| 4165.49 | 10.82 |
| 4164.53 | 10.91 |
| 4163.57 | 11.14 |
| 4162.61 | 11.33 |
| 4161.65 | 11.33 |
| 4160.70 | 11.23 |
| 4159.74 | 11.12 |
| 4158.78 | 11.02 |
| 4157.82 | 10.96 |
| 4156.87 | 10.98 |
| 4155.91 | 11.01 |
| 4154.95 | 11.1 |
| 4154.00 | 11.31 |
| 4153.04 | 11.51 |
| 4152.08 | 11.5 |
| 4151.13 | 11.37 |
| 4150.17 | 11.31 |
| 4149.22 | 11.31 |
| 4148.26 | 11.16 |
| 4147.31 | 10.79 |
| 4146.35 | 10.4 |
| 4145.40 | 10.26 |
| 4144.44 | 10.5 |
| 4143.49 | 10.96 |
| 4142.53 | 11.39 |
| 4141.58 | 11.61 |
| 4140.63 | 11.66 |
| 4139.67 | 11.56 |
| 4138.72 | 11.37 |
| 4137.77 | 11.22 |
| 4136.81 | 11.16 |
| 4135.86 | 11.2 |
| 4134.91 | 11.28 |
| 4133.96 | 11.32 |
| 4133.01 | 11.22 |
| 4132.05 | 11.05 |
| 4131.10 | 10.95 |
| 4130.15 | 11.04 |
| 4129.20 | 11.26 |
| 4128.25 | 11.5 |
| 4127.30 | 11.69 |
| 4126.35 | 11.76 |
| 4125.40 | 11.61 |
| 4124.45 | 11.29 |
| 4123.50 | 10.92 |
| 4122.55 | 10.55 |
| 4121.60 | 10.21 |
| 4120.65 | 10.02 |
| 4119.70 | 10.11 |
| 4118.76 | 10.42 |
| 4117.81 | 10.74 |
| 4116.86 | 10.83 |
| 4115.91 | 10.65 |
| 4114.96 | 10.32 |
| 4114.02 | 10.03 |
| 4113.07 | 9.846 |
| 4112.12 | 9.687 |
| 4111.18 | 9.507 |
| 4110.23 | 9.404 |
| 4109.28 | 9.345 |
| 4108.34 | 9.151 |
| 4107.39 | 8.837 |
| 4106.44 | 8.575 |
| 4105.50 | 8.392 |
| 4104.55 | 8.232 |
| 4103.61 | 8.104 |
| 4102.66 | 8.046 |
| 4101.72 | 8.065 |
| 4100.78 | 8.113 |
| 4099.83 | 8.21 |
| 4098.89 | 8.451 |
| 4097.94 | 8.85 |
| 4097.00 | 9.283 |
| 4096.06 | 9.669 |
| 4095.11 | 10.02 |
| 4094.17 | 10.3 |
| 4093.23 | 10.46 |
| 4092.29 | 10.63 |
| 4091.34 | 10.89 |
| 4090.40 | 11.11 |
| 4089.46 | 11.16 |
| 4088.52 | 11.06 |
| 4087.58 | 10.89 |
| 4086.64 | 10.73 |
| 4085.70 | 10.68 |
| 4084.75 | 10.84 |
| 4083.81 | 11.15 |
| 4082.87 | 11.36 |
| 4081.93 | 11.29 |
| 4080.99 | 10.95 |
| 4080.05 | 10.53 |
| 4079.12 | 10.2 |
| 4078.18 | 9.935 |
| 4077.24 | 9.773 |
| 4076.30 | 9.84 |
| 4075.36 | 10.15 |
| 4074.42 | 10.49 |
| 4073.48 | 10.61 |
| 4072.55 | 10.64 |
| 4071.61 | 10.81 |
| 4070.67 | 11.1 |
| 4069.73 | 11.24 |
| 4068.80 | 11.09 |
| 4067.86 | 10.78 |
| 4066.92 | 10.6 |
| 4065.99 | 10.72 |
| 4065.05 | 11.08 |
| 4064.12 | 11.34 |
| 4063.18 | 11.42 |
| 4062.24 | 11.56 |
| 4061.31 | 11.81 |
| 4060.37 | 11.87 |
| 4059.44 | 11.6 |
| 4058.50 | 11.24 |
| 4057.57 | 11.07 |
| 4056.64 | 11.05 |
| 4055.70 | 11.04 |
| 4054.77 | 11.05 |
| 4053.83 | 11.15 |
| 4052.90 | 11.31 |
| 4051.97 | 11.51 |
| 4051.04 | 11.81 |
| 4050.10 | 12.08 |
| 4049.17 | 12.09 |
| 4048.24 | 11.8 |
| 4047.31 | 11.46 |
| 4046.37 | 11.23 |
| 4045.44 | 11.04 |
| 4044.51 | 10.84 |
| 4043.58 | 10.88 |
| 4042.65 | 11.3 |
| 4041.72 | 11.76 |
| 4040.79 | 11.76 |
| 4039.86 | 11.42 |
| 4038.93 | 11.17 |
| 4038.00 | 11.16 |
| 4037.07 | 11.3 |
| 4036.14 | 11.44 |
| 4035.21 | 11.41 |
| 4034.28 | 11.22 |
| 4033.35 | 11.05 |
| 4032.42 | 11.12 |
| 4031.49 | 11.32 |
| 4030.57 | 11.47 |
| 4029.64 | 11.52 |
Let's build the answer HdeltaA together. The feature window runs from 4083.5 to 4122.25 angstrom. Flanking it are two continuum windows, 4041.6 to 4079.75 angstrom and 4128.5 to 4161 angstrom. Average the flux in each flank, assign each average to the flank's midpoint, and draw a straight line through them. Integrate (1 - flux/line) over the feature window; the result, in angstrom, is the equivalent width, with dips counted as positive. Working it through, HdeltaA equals 4.7 angstrom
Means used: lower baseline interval 11.1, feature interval 9.78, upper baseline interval 11.2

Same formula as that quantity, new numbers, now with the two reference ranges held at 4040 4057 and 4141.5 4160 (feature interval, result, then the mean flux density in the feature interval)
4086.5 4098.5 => 0.95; 10.4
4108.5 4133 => 1.27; 10.6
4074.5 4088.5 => 0.85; 10.6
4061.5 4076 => 0.54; 10.9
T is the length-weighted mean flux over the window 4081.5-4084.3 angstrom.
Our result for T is 11.3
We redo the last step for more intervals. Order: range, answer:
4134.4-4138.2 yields 11.2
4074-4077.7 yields 10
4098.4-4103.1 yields 8.18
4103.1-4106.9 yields 8.32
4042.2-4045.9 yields 11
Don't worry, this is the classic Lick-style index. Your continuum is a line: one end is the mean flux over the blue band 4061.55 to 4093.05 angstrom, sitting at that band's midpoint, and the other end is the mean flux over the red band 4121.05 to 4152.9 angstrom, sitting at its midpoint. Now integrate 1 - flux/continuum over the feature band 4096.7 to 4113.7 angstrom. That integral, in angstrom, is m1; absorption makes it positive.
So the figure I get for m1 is 3.4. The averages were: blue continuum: 10.8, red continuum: 11.2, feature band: 8.79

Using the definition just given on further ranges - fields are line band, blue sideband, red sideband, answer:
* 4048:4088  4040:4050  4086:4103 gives -1.3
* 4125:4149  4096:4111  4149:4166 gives -2.3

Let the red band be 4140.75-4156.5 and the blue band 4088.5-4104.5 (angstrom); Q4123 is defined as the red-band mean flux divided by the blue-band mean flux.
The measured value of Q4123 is 1.2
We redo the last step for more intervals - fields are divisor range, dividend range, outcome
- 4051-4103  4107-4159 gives 1.02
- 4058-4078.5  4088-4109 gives 0.86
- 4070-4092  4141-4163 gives 1.04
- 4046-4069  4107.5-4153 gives 0.95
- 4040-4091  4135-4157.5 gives 1.01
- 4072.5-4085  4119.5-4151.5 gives 1.05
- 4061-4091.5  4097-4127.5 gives 0.89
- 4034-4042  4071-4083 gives 0.92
